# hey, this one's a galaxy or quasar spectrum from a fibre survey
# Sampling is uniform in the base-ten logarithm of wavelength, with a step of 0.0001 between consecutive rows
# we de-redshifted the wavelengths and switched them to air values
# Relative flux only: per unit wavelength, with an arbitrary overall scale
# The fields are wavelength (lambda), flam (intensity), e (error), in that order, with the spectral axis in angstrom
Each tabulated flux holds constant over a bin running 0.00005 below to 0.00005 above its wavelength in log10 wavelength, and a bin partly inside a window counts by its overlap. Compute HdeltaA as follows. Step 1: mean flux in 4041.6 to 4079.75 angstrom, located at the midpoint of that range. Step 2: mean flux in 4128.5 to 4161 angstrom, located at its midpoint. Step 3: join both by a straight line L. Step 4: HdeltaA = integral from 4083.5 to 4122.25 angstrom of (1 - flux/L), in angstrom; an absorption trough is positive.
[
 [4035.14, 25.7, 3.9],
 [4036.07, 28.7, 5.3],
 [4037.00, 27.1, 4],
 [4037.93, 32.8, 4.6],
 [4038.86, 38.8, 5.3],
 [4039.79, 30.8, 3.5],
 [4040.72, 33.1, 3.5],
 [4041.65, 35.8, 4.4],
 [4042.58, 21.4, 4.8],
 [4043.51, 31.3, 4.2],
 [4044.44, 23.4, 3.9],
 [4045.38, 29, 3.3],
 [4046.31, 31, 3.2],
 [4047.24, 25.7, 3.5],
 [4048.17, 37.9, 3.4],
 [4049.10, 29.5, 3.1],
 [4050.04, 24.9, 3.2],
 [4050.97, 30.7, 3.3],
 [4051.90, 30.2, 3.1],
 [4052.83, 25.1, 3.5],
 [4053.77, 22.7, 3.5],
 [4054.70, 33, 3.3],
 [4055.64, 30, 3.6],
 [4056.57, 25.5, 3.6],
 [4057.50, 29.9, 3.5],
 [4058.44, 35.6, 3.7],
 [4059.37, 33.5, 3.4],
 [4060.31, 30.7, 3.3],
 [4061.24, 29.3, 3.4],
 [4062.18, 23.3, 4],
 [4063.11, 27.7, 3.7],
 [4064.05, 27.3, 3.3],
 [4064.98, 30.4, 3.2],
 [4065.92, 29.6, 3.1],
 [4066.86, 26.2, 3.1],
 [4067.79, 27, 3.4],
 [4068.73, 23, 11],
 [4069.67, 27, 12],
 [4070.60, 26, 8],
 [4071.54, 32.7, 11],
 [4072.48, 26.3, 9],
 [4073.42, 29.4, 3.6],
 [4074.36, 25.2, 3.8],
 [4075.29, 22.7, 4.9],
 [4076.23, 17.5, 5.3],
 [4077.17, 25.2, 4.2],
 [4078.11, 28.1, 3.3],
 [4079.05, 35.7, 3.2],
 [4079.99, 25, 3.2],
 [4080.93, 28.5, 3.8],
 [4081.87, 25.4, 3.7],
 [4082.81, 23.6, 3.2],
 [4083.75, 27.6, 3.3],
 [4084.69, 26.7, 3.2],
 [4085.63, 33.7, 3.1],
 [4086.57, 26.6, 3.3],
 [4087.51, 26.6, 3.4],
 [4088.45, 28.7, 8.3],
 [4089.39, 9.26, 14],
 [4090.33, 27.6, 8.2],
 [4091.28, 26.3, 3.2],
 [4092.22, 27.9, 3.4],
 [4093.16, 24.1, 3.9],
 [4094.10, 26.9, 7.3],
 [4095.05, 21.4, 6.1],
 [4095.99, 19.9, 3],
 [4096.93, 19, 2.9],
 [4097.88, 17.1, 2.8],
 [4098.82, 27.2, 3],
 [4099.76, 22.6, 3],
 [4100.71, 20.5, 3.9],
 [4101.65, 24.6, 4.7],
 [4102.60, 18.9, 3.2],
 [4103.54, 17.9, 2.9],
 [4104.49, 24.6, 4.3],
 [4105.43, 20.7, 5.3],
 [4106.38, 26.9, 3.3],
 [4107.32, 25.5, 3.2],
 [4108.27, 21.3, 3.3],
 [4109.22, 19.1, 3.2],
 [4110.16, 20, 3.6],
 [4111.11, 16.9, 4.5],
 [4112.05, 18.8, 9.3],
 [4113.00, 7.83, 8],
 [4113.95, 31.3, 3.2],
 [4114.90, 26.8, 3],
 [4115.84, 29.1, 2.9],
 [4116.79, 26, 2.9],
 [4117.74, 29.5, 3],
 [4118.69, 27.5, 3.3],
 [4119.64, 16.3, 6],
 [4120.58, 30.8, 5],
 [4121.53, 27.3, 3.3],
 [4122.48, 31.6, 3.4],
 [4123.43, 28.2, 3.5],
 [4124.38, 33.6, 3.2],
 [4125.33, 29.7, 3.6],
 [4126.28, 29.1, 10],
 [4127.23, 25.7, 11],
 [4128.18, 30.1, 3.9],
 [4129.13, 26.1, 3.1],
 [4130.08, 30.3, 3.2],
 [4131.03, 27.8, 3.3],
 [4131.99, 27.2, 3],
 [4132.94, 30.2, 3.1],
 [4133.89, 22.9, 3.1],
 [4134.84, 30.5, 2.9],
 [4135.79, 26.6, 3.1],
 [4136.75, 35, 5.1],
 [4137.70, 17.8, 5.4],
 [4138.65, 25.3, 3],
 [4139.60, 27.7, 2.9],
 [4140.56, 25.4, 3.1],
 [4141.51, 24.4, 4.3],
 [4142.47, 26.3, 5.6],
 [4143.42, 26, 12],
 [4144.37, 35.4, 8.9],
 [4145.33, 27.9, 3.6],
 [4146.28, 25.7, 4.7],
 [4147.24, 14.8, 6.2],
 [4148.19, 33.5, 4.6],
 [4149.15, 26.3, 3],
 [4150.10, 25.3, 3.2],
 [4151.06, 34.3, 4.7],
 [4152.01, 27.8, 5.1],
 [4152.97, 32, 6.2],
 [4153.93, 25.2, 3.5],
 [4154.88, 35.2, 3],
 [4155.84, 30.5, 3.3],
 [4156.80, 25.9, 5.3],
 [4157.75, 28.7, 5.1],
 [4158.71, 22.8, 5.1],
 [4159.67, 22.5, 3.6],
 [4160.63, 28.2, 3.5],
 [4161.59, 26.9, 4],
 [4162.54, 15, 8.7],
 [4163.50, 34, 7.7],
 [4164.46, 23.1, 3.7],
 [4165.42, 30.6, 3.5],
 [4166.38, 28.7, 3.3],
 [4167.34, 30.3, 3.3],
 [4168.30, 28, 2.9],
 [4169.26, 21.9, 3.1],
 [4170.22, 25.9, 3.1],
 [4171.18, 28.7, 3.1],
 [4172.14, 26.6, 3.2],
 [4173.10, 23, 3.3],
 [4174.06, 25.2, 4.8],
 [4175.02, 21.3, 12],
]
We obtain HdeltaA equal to 5.8 angstrom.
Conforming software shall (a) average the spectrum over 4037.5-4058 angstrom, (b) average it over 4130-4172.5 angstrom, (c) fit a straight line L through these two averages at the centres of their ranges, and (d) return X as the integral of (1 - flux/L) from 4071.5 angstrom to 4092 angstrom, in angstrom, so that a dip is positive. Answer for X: 1.9 angstrom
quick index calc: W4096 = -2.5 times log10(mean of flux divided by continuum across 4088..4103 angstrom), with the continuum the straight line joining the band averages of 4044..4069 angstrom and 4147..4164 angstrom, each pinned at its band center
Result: 0.24 mag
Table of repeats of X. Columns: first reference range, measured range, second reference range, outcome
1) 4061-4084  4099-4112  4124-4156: 2.8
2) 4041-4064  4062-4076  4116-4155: 0.9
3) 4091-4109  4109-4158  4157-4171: -4.5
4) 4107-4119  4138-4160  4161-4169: -1.4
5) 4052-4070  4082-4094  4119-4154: 1.0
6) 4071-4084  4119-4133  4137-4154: -0.7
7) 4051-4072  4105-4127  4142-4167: 2.3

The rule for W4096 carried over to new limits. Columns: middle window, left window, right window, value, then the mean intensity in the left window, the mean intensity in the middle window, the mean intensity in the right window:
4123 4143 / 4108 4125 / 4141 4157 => -0.051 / 24.6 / 27.6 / 28.1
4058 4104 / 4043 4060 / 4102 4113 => -0.046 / 29.4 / 25.8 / 20.4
